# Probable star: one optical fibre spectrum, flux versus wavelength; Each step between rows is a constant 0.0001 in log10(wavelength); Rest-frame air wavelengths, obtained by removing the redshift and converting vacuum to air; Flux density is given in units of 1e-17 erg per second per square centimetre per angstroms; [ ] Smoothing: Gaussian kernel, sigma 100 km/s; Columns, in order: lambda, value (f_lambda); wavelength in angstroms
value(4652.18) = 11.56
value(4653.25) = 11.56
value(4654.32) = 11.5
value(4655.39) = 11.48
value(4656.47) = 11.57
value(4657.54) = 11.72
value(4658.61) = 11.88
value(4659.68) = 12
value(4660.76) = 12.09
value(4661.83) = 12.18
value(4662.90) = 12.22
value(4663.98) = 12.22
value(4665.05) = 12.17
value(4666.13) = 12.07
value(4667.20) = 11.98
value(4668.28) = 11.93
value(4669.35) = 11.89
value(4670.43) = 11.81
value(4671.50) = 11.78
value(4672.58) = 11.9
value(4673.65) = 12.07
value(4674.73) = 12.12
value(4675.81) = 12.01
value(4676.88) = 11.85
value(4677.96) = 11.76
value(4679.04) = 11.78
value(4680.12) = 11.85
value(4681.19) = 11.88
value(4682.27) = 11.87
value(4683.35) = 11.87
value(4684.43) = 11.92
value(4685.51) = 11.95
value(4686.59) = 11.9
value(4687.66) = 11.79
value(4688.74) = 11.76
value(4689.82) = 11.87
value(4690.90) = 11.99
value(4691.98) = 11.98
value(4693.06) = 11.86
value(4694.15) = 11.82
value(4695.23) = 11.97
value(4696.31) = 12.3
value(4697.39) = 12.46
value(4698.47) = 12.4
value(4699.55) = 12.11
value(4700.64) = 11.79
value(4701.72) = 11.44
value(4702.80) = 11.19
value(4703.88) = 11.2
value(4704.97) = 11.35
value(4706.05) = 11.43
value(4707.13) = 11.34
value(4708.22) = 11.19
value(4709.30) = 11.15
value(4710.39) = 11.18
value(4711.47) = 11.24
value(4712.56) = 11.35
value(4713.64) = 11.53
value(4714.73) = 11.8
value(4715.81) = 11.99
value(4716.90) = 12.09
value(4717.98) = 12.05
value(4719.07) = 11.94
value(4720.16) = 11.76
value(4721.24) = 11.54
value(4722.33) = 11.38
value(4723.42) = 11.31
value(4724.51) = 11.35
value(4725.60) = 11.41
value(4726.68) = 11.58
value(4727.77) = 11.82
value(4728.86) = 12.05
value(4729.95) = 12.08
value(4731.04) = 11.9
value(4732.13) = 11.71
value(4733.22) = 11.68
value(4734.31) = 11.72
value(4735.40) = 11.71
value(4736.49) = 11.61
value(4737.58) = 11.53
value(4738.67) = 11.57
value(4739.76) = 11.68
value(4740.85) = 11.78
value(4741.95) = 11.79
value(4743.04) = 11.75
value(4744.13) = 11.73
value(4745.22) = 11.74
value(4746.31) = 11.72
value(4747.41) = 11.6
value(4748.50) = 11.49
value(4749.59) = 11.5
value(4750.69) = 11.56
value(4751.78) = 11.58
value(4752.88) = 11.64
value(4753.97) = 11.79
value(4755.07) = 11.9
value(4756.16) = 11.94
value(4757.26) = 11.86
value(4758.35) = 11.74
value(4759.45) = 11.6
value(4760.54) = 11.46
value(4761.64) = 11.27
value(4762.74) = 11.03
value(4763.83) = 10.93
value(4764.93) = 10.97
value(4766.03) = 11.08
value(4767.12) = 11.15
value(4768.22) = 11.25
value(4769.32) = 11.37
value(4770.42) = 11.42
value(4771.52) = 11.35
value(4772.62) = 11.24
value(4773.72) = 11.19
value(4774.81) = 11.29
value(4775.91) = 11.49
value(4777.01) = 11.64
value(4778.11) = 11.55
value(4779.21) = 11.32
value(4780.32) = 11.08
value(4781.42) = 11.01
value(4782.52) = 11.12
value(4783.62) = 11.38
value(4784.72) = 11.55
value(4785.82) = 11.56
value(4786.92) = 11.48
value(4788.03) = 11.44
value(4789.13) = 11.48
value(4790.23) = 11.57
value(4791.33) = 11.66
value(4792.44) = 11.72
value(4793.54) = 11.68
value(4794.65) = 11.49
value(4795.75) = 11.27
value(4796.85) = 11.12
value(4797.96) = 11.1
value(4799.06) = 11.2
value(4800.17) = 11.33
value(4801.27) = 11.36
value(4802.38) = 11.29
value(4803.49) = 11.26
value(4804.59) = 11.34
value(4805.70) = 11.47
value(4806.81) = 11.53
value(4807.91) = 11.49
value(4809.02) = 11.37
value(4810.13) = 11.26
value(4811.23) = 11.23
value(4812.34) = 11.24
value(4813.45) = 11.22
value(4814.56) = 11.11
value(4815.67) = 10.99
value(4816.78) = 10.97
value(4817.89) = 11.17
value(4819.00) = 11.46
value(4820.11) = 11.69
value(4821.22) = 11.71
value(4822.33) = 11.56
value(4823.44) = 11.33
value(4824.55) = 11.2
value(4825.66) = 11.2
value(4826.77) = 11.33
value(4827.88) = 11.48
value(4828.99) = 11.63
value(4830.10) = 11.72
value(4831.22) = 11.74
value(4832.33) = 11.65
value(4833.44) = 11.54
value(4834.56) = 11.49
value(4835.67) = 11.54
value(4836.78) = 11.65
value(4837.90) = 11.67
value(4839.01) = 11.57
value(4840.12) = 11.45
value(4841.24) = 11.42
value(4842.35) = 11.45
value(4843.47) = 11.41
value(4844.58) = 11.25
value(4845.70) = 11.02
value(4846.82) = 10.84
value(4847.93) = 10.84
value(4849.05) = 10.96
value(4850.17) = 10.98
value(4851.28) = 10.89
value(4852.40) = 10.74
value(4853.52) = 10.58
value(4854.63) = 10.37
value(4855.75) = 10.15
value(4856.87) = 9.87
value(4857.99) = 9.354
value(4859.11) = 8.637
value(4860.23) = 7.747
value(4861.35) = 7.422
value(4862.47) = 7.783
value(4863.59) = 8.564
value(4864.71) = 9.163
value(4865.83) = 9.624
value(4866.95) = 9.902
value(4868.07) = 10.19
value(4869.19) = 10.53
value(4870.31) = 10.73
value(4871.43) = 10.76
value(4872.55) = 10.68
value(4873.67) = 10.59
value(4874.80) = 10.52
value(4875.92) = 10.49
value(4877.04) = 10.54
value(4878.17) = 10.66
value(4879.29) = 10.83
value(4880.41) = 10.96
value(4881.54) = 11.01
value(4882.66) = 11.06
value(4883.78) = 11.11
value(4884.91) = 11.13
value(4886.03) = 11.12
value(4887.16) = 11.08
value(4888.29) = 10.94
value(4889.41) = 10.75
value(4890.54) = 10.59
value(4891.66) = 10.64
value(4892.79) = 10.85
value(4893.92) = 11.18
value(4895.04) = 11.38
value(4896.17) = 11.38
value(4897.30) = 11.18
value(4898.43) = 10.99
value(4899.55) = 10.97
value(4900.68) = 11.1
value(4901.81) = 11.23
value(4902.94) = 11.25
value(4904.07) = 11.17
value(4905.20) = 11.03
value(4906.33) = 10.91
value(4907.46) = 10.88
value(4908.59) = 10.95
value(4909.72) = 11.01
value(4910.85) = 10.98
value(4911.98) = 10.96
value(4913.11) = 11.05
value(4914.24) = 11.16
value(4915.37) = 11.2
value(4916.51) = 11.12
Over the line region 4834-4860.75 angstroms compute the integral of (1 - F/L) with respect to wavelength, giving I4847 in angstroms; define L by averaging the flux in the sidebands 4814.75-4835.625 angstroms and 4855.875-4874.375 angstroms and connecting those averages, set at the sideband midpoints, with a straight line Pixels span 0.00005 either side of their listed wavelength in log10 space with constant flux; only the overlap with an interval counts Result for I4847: -1.0 angstroms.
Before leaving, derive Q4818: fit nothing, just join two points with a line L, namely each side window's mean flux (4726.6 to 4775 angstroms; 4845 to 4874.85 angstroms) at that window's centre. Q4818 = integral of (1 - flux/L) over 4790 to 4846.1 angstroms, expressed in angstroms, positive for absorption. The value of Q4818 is -4.4 angstroms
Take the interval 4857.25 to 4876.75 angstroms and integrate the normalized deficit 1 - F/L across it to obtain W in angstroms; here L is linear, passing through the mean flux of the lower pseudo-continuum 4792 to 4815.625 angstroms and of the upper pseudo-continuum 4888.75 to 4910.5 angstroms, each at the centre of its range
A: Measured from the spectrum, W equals 2.7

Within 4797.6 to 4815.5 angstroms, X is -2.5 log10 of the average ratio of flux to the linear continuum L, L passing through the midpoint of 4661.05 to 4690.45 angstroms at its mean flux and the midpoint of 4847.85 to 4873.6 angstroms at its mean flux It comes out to -0.08 mag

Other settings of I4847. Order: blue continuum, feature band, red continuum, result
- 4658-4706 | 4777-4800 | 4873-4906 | 0.0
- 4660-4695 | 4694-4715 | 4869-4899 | 0.4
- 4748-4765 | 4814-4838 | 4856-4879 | -2.4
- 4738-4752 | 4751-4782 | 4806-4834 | 0.5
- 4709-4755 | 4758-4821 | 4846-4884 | -1.9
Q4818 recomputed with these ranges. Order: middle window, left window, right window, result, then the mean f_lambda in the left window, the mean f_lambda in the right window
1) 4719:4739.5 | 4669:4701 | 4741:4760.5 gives 0.2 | 11.9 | 11.7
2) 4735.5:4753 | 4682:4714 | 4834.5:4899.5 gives -0.4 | 11.7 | 10.6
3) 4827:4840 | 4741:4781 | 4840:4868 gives -1.5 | 11.5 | 10.1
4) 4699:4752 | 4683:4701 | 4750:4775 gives 0.5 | 12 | 11.4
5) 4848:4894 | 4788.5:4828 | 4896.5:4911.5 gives 3.6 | 11.4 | 11.1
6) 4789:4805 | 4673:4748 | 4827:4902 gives -0.3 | 11.7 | 10.7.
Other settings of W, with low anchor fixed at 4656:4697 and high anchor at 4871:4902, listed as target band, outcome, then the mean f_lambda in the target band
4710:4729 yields 0.2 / 11.6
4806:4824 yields -0.1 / 11.3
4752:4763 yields -0.1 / 11.6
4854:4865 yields 2.1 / 8.91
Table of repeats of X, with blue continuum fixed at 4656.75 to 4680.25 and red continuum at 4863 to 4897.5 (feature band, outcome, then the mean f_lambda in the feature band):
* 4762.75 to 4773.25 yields 0.02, 11.2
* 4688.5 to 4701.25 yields -0.02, 12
